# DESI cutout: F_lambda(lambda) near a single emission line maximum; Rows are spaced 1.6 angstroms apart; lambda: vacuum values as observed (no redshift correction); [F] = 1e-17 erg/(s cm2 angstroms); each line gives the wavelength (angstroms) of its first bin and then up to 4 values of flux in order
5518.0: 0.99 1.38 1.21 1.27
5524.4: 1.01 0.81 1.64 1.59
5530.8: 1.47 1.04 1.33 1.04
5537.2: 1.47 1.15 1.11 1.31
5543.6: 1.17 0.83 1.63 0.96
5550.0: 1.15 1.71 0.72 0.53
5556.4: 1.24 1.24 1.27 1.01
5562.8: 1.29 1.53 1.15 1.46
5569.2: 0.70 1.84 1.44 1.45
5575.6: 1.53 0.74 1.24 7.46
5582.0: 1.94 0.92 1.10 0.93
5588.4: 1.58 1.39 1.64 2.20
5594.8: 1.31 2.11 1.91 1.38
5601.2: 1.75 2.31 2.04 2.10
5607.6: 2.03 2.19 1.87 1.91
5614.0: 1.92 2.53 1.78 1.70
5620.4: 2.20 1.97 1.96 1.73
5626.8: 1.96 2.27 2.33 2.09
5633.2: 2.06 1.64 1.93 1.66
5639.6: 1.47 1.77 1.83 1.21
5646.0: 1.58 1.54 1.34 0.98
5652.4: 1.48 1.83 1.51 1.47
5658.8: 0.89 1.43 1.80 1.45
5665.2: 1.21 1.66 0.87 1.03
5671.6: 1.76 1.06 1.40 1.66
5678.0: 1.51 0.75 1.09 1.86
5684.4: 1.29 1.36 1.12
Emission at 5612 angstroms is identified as Mg II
